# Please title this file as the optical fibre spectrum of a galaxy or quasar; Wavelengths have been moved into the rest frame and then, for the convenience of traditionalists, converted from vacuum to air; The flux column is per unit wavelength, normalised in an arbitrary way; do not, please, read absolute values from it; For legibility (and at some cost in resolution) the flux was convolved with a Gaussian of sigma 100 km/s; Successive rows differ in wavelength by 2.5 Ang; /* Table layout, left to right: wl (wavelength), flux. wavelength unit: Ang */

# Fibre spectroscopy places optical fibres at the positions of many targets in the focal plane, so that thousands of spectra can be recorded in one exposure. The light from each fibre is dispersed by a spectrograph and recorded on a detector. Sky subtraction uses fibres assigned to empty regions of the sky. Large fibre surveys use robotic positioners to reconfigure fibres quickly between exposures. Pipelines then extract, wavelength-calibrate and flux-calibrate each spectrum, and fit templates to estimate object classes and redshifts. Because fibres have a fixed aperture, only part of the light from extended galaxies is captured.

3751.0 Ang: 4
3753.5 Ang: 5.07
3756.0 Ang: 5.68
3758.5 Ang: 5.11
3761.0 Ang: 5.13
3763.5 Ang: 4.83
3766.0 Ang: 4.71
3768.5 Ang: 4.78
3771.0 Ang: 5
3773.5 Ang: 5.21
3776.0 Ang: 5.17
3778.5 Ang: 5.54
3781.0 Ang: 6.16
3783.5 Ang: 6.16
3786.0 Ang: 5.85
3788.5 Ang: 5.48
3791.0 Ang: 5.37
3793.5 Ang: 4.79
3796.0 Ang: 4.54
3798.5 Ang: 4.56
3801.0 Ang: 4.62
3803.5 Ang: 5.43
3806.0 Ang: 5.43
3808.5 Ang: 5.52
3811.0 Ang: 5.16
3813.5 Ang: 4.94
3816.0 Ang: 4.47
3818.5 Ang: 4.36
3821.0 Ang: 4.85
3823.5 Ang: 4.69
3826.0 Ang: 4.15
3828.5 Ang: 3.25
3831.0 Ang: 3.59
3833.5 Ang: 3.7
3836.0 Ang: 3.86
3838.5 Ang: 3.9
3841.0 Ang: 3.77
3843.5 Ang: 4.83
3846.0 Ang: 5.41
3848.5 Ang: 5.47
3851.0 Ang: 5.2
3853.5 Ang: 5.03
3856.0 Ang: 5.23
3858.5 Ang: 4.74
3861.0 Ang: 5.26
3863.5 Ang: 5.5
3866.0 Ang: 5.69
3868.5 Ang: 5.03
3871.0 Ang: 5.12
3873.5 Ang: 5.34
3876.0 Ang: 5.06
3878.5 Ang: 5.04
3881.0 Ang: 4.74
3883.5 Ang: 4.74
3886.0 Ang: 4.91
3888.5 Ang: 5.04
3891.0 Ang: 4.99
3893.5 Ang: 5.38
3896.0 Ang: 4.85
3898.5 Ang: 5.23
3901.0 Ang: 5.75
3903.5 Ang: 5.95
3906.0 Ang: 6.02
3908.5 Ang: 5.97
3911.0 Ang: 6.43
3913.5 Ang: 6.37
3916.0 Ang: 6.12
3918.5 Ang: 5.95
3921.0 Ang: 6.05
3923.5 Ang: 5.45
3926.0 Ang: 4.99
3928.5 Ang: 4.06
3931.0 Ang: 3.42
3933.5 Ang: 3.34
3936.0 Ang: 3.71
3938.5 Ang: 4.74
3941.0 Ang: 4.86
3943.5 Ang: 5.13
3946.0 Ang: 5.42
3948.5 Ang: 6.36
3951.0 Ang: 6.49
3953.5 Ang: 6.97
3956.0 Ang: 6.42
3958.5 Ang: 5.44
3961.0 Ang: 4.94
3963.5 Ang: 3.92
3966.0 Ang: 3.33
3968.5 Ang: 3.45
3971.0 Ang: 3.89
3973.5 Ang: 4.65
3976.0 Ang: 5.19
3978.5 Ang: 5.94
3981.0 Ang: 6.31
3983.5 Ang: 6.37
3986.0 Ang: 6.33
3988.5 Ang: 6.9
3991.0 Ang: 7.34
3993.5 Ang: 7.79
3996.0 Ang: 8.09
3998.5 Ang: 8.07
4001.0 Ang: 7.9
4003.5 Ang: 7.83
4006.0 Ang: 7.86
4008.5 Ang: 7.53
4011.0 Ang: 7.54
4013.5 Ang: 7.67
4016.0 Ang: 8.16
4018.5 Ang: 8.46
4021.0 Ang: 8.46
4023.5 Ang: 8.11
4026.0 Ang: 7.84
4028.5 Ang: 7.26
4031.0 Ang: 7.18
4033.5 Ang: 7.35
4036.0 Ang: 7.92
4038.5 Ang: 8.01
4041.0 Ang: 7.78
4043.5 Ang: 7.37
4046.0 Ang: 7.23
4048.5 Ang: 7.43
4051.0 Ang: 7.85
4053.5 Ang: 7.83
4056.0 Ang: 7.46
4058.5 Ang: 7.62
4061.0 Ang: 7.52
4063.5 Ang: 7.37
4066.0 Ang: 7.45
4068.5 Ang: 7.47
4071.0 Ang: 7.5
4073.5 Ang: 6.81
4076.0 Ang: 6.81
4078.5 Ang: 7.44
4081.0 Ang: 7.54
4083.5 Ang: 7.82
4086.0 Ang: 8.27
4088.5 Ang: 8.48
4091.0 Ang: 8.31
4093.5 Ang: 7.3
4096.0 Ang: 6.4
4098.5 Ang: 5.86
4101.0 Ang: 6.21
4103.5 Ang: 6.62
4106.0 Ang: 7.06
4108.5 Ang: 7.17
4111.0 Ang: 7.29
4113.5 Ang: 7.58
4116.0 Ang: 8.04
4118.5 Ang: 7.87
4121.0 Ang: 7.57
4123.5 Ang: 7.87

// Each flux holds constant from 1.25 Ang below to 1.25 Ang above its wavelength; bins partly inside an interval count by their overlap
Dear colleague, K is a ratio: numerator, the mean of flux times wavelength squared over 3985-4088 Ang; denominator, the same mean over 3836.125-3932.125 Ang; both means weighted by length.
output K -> 1.6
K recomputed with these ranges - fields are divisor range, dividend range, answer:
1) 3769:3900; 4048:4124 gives 1.70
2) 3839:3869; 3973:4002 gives 1.43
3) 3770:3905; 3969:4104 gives 1.62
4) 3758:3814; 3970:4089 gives 1.60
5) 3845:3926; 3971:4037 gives 1.42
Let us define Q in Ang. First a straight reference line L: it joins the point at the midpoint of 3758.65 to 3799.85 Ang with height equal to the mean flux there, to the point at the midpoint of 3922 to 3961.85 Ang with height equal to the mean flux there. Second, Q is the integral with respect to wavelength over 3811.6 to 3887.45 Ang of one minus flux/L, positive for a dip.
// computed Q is 6.3 Ang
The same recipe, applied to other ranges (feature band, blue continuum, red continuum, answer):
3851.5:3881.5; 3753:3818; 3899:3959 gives 1.0 Ang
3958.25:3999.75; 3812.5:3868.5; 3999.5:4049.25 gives 7.4 Ang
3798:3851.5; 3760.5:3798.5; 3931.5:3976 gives 5.7 Ang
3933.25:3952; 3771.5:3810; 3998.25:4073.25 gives 4.7 Ang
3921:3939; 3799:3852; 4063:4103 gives 4.2 Ang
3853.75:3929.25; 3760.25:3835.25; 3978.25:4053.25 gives 8.4 Ang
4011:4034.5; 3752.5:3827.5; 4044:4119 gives -3.1 Ang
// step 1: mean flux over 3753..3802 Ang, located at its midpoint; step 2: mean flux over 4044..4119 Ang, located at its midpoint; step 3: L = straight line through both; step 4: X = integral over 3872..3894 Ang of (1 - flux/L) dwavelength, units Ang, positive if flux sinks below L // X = 3.5 Ang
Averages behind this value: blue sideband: 5.19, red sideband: 7.38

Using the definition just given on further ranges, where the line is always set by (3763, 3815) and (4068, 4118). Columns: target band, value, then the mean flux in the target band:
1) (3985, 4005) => -2.8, 7.55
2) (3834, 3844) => 2.8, 4.01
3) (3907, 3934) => 3.3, 5.35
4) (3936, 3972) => 7.3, 5.06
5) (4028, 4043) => -1.5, 7.59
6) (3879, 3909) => 3.3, 5.27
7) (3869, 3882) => 1.7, 5.06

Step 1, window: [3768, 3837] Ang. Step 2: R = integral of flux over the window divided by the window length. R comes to 4.88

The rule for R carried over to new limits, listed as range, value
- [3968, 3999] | 6.2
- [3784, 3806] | 5.14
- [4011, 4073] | 7.67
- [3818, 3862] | 4.51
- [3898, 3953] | 5.38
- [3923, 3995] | 5.29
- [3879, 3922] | 5.55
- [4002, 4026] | 7.95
